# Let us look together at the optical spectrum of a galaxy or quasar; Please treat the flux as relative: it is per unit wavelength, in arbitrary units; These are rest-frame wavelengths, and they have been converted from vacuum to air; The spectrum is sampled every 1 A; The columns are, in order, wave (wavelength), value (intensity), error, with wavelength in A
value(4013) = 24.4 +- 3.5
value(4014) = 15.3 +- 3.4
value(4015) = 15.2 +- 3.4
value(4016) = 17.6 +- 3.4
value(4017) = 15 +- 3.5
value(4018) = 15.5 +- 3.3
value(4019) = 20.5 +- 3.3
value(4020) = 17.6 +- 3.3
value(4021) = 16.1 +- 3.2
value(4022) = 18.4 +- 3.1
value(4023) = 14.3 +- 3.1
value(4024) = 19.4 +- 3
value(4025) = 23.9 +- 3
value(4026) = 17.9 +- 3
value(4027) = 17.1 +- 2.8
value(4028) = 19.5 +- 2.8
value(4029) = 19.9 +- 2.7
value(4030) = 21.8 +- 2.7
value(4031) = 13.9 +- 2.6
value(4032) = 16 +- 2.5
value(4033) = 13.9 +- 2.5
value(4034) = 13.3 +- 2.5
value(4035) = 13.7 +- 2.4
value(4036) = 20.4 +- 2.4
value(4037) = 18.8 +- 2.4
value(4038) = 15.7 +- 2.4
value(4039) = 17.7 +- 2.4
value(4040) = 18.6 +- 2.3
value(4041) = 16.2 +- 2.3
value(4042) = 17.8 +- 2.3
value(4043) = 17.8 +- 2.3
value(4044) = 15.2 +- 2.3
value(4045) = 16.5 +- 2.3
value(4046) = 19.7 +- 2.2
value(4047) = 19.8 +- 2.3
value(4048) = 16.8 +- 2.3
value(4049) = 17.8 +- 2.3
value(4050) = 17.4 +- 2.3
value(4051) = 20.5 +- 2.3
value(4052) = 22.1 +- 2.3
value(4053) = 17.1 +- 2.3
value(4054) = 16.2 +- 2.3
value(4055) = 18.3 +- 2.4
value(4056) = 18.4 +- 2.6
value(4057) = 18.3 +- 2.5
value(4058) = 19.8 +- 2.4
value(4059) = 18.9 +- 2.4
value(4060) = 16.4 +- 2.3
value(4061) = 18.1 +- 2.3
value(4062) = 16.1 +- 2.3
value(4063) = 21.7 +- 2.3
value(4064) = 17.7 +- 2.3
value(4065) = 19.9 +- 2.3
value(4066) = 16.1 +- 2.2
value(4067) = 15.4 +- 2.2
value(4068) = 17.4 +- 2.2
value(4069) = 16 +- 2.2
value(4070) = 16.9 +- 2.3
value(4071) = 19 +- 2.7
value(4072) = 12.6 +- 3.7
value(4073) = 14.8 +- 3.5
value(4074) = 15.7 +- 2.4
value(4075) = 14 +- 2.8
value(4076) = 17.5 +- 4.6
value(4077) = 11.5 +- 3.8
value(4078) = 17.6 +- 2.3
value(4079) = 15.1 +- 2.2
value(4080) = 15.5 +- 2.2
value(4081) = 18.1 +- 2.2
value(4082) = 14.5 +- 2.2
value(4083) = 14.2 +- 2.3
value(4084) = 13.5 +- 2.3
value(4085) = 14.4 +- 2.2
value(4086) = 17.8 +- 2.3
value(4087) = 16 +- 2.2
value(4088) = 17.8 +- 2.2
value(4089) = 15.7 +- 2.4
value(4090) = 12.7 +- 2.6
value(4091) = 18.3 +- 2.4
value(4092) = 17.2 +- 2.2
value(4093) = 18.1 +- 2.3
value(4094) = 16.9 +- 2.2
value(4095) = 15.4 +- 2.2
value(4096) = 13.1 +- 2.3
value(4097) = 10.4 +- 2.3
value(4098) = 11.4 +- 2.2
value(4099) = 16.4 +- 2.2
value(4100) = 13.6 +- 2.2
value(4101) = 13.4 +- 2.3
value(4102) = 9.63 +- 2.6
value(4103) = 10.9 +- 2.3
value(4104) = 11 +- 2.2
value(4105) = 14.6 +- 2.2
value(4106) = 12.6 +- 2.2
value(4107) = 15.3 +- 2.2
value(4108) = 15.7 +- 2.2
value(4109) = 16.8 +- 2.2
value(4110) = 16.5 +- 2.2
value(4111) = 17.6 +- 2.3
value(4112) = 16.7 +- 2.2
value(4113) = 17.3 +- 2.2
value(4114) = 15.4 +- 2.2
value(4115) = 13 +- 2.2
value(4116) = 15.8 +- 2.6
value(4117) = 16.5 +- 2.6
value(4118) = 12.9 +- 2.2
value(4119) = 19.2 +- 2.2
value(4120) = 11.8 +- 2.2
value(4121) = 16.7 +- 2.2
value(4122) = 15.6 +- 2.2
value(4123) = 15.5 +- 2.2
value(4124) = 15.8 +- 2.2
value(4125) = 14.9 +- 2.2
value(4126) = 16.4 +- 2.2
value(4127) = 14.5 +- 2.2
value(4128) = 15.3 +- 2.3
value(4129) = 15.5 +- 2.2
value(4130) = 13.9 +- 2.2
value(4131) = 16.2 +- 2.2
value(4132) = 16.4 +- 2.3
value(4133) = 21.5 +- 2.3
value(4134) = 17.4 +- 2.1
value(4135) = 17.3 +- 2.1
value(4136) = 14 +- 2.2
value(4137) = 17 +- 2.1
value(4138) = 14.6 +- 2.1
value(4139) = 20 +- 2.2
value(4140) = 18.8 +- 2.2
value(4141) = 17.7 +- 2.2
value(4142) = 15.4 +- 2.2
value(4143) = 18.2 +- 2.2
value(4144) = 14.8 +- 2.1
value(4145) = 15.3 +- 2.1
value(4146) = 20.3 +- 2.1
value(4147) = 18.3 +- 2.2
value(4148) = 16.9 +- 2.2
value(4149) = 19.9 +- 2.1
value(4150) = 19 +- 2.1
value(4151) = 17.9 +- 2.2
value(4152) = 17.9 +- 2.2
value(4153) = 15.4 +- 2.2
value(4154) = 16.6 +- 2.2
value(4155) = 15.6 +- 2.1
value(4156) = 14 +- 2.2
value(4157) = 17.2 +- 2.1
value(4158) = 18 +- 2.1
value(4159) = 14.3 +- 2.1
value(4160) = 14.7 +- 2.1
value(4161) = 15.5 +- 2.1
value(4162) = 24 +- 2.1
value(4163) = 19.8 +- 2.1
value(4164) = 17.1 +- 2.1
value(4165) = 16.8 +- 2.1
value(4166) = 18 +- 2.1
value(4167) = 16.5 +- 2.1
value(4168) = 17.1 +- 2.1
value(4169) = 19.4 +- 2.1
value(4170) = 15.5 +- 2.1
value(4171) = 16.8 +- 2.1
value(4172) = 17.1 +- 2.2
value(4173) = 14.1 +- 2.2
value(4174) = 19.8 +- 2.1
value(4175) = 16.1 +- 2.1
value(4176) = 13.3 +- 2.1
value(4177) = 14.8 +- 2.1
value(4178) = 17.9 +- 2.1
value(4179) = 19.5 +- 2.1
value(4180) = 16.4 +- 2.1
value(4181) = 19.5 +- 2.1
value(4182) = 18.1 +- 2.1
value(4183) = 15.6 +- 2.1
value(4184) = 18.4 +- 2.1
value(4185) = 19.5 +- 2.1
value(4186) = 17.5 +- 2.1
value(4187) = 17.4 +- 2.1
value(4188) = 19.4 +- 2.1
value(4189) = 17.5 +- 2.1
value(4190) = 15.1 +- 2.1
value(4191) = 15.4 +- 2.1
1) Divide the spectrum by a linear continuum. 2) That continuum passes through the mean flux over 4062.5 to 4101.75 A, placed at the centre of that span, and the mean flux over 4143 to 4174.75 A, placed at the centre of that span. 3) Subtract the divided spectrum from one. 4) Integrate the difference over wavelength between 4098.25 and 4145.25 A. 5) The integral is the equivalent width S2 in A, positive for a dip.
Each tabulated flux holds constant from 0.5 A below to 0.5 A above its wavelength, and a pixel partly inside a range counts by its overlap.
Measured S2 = 2.7 A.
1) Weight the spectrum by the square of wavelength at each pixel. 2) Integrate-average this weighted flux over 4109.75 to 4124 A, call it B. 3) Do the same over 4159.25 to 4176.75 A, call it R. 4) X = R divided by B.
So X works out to 1.11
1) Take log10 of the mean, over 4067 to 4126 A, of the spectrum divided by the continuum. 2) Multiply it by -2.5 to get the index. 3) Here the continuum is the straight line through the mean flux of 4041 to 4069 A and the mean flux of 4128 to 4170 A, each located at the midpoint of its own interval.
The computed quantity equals 0.160 mag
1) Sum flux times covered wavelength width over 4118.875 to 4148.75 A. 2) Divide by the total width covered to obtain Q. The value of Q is 16.5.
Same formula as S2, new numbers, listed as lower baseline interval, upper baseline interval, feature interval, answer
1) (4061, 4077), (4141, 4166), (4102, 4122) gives 2.3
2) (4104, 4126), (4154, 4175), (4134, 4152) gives -1.1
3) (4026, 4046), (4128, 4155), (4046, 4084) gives 0.0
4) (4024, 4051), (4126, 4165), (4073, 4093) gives 2.0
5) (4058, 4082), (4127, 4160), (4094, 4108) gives 3.0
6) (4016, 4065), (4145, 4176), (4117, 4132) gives 1.7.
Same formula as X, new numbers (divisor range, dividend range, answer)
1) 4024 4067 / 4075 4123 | 0.86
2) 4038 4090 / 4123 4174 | 1.04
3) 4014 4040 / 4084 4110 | 0.87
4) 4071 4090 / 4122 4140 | 1.09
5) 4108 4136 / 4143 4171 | 1.10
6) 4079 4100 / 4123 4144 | 1.10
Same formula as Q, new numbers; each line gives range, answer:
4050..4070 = 18.1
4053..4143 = 15.9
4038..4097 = 16.8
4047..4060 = 18.4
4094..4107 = 13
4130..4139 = 16.8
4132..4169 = 17.3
